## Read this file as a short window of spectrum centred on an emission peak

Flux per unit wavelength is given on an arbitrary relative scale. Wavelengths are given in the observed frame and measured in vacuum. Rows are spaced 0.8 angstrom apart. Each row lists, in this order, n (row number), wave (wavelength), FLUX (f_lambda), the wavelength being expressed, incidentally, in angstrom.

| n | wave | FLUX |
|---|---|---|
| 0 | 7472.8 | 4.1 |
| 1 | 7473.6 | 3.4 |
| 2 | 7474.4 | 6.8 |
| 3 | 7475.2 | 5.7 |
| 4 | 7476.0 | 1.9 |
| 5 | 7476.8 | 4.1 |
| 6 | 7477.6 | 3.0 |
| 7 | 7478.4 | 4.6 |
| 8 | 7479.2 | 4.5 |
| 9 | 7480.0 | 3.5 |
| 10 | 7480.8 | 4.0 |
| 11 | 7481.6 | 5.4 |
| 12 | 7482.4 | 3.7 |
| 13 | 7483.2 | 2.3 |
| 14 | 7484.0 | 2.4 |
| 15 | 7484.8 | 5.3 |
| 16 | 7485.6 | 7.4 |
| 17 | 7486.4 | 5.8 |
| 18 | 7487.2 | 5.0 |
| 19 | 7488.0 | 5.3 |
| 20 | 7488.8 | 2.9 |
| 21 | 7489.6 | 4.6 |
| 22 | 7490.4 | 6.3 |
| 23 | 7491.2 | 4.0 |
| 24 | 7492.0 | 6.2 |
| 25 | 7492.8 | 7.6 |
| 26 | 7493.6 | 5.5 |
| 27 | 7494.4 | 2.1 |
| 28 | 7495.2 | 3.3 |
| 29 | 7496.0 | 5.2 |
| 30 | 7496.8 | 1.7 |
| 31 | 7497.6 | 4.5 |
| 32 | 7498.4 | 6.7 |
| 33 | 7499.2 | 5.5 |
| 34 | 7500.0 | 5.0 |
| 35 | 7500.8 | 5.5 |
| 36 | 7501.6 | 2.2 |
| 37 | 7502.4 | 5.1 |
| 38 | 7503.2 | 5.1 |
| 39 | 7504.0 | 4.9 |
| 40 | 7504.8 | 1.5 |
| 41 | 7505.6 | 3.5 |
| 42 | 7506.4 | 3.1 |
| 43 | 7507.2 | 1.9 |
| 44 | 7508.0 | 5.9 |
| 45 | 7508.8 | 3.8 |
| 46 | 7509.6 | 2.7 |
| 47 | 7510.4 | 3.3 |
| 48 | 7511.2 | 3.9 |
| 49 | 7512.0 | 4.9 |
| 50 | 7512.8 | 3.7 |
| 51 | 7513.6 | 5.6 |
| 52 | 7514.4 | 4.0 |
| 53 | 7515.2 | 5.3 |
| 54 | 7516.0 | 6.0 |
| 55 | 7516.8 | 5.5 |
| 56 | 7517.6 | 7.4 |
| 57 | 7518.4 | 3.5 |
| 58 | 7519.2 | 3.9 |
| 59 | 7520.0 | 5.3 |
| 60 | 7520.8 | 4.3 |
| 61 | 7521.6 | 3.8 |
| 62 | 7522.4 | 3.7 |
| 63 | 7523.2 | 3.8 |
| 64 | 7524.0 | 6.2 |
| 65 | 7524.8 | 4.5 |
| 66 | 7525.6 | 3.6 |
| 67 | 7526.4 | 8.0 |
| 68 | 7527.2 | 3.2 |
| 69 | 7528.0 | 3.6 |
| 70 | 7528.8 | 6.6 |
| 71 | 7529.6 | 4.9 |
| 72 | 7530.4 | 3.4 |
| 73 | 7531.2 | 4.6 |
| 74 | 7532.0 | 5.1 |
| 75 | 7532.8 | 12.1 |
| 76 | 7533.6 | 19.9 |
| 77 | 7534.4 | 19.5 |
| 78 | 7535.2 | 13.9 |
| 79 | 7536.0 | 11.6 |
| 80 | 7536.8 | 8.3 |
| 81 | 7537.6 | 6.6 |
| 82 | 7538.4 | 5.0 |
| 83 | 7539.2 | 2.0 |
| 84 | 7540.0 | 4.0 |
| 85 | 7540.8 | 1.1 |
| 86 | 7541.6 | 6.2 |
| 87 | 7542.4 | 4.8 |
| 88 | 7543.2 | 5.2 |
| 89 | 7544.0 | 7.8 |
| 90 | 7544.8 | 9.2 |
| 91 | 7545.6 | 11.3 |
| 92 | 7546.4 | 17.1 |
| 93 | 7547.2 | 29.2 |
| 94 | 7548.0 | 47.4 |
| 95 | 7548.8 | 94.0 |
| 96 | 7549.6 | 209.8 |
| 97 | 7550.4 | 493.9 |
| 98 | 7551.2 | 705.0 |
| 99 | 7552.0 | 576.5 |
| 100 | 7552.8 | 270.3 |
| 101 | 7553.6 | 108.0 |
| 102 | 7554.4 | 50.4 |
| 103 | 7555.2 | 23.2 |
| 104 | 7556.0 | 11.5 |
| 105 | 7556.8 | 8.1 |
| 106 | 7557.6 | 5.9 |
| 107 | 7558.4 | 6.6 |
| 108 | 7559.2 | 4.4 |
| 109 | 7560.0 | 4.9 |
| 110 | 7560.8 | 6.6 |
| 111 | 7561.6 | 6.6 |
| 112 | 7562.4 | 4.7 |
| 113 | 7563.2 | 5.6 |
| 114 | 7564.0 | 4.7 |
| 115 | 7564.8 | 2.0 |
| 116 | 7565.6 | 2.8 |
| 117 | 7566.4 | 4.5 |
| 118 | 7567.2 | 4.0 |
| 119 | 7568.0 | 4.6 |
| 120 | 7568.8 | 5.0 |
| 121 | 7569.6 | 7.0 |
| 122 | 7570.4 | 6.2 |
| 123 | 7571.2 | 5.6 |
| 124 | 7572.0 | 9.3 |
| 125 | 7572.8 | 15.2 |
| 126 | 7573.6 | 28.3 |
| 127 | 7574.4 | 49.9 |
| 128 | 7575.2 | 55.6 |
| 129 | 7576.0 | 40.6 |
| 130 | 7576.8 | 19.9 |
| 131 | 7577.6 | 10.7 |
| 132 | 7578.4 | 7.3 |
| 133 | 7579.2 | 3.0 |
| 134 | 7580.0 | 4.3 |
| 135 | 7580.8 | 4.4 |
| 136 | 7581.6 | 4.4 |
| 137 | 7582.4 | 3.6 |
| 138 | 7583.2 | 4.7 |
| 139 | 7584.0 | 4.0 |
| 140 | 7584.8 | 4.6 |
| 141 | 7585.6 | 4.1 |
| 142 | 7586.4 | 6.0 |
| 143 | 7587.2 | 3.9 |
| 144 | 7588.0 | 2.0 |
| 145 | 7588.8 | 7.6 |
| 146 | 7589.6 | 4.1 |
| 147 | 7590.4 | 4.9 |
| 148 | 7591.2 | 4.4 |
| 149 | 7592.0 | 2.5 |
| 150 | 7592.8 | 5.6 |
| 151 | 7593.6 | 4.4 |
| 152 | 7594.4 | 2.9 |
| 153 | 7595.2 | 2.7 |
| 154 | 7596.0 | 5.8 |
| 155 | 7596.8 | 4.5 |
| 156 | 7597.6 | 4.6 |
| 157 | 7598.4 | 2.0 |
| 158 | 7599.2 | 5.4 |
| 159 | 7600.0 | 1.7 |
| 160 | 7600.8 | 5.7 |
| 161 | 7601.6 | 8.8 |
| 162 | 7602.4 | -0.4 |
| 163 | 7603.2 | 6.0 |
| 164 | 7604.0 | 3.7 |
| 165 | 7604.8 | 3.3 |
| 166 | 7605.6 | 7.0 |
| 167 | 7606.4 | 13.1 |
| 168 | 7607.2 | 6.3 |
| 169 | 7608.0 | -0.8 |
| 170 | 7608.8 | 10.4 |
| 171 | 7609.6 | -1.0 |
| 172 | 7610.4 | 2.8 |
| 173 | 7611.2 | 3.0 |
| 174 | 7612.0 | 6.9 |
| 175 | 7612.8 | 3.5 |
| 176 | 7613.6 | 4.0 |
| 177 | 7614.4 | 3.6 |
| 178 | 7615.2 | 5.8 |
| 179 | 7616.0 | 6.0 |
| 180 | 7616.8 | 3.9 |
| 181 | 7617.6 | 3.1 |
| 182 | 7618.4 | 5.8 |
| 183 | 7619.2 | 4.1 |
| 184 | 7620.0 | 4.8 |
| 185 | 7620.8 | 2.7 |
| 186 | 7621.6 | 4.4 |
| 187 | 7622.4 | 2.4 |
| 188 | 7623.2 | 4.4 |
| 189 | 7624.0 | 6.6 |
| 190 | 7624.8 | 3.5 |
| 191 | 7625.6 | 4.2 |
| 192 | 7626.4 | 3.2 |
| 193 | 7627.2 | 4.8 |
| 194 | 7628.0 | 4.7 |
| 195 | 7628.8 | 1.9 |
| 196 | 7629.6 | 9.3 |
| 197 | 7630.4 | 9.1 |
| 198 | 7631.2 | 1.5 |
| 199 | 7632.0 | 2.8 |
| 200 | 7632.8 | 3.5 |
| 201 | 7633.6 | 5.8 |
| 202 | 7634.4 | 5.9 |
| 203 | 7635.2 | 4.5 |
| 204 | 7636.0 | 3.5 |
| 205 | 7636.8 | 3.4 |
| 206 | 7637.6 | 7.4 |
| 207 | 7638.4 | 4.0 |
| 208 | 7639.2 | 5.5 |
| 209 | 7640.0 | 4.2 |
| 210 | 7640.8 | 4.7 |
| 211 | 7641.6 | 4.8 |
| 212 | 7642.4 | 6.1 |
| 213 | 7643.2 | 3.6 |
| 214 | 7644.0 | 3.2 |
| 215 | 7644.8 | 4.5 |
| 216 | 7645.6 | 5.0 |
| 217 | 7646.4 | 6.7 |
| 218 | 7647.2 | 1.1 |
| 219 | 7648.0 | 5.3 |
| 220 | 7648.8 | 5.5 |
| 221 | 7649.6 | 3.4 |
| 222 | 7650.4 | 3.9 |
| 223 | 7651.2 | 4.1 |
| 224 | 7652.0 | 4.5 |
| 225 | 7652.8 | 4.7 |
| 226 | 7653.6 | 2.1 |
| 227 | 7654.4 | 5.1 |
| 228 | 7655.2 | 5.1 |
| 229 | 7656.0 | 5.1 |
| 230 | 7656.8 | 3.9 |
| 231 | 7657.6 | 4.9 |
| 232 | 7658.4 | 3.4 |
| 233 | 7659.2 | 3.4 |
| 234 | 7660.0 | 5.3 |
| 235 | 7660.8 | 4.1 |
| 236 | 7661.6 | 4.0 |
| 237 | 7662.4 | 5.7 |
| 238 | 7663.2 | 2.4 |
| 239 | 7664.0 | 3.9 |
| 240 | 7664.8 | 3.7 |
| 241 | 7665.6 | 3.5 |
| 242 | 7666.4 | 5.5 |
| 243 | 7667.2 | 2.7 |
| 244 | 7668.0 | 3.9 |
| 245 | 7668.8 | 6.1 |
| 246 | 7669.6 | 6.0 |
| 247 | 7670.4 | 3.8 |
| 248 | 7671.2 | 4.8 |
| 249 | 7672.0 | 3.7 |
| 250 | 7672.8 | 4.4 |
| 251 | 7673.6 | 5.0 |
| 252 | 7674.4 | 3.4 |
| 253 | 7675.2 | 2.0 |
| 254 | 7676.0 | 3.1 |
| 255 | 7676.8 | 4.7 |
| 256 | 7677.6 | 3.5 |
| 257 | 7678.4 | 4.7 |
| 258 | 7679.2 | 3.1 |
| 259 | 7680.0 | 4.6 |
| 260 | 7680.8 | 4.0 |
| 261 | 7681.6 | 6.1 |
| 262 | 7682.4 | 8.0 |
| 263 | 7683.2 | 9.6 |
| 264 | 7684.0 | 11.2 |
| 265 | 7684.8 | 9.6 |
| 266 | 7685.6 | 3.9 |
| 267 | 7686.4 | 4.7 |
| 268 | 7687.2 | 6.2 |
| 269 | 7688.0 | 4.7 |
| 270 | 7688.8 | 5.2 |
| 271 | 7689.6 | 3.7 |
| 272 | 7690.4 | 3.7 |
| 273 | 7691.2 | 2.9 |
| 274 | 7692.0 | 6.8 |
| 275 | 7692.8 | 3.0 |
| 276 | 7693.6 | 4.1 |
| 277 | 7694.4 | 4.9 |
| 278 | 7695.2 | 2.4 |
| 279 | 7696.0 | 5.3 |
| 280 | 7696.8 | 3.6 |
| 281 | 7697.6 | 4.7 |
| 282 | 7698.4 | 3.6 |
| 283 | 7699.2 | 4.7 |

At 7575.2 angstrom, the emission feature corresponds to [N II] 6583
